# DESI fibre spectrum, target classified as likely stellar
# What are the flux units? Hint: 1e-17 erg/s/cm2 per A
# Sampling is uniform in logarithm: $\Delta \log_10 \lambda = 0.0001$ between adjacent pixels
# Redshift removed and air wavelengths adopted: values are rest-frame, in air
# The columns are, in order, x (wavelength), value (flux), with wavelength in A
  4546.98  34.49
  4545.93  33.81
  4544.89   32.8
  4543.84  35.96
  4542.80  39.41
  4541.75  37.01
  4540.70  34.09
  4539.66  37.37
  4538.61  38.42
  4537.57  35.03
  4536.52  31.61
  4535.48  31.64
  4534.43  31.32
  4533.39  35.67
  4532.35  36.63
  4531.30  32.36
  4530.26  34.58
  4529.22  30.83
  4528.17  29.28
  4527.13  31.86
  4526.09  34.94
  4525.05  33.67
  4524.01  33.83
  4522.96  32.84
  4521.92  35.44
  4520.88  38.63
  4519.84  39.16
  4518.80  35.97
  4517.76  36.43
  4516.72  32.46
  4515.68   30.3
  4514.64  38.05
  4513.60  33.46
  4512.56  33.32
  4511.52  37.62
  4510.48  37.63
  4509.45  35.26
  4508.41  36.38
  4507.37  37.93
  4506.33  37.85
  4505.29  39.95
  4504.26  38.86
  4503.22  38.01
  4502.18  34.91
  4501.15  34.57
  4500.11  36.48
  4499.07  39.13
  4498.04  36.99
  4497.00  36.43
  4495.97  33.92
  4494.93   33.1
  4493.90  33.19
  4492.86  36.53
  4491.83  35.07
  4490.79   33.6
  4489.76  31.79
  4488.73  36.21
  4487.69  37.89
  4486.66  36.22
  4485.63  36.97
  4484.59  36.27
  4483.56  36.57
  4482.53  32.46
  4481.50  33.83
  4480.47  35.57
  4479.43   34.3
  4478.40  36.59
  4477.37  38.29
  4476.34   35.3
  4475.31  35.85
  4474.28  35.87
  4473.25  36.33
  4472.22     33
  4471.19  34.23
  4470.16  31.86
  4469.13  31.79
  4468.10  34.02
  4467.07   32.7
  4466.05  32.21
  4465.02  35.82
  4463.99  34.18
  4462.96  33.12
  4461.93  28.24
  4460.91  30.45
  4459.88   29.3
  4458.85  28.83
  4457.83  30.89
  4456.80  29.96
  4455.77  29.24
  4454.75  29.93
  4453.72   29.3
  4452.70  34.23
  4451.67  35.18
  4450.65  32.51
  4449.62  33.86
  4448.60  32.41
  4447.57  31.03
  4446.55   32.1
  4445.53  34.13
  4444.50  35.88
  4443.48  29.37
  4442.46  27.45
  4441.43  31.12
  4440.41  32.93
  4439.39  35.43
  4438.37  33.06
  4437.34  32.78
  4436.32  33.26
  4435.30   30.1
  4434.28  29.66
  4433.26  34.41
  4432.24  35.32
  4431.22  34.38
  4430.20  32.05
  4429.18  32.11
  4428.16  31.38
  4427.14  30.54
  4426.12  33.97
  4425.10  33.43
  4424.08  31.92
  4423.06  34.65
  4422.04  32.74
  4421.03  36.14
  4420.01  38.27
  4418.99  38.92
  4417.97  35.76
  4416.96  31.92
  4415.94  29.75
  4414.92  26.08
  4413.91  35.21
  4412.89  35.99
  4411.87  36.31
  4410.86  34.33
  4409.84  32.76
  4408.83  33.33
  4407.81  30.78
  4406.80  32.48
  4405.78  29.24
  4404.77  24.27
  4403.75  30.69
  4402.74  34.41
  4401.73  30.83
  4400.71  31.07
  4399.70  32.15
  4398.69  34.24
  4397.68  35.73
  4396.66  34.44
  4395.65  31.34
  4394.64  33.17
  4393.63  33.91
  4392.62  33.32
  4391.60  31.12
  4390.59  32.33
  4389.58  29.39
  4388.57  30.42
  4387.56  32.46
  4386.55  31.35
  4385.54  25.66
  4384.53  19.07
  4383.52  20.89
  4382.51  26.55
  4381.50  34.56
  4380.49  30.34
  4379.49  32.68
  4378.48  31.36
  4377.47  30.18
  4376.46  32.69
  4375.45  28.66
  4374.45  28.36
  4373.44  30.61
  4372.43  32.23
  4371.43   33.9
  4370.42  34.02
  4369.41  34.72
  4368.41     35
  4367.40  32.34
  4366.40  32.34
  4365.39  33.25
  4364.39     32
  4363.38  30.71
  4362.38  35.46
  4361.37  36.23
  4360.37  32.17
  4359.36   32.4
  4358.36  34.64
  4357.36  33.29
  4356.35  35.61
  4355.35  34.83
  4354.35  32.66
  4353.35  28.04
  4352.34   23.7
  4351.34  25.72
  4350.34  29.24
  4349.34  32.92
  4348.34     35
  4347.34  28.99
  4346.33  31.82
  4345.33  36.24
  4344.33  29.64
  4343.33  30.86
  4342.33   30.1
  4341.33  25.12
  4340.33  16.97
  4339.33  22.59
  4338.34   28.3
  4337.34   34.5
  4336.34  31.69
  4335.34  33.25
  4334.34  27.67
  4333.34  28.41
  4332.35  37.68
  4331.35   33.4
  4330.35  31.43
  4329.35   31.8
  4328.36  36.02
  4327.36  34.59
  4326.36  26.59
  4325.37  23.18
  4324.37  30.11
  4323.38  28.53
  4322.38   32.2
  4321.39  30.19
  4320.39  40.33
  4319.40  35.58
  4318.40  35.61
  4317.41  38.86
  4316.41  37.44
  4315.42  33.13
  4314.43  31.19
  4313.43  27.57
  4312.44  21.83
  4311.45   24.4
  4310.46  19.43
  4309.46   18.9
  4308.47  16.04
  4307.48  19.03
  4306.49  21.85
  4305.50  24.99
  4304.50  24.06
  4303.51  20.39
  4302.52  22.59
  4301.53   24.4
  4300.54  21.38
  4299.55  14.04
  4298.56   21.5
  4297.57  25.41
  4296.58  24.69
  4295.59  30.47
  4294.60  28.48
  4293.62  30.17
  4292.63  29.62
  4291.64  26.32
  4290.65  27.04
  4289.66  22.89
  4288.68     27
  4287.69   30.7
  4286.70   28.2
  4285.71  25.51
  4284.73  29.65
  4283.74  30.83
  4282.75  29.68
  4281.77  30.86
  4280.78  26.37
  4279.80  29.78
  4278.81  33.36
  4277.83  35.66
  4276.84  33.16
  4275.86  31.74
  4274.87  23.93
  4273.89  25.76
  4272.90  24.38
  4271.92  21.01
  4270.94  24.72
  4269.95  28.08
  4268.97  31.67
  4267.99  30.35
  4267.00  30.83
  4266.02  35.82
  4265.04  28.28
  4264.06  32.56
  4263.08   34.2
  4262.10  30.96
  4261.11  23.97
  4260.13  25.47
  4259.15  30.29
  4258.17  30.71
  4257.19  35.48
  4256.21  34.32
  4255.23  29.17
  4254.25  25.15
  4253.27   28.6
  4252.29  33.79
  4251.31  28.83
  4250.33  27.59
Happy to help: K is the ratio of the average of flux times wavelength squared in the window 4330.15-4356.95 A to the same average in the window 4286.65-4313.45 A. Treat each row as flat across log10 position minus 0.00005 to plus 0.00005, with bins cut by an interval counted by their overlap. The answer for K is 1.29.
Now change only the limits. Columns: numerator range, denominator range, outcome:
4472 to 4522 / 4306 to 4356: 1.31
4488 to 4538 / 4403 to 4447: 1.11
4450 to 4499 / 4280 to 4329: 1.33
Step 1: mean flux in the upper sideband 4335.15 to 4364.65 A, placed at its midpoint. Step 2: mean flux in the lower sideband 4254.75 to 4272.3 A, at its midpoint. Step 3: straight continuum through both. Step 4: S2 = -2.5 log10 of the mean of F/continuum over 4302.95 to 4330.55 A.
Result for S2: 0.08 mag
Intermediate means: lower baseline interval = 29.9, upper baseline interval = 30.8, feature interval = 28.4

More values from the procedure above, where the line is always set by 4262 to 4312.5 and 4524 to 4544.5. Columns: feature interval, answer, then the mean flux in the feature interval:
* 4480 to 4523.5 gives -0.08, 35.8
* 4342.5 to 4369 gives -0.12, 32.1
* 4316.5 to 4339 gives -0.16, 32.3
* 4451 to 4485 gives -0.03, 33.2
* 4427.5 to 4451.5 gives -0.04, 32.5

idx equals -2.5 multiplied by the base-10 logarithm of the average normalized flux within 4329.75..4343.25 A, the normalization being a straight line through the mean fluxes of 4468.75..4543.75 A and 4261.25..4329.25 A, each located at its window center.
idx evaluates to 0.00 mag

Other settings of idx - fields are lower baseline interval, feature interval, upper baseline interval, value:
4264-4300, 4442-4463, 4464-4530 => 0.08 mag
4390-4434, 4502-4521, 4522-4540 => -0.09 mag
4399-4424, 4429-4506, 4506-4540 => 0.00 mag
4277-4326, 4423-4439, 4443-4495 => -0.02 mag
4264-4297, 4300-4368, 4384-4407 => 0.01 mag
